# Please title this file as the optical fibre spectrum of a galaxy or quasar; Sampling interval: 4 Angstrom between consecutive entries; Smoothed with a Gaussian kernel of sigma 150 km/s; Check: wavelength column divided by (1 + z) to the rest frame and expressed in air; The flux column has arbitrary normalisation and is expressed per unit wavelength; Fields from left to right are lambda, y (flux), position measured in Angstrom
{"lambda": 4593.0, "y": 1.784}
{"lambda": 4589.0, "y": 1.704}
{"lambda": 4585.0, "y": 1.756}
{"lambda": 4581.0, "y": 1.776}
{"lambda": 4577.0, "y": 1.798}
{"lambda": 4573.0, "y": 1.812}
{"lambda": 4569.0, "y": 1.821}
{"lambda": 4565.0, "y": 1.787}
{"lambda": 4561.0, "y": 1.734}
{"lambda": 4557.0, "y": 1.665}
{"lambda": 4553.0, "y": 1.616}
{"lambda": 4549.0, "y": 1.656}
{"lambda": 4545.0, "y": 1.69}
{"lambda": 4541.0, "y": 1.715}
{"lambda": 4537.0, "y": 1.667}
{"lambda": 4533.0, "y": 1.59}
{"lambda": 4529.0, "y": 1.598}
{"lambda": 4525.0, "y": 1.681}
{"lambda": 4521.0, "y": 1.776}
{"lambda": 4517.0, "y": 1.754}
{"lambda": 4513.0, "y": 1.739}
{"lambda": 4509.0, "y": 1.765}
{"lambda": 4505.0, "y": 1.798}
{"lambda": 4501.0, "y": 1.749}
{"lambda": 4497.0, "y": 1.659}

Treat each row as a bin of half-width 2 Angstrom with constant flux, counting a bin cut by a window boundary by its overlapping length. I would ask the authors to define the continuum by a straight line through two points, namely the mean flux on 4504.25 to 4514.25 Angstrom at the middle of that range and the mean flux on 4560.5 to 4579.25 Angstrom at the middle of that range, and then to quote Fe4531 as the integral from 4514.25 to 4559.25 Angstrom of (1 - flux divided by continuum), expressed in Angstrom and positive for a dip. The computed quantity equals 2.6 Angstrom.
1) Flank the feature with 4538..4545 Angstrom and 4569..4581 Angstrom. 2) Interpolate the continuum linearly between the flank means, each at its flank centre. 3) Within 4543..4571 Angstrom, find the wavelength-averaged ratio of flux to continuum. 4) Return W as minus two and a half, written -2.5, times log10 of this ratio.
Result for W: 0.02 mag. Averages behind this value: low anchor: 1.7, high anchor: 1.8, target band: 1.71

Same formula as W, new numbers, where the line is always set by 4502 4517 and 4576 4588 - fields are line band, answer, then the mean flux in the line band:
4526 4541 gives 0.083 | 1.64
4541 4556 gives 0.066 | 1.66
